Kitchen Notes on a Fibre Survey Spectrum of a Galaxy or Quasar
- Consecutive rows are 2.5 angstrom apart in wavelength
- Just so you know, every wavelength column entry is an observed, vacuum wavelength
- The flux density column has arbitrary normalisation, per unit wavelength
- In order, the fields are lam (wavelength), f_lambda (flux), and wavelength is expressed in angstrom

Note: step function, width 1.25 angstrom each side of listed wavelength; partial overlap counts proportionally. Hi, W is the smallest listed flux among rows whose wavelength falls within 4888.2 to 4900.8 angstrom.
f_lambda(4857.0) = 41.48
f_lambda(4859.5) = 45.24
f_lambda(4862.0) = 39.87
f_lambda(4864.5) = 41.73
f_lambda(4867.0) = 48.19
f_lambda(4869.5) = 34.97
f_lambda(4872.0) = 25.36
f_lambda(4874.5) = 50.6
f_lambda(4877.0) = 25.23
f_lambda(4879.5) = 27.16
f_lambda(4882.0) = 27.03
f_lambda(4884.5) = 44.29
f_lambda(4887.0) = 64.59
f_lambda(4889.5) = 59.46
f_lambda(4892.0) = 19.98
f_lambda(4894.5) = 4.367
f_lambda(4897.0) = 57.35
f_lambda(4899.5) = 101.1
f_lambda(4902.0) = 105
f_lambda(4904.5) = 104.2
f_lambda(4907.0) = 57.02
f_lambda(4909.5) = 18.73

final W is 4.367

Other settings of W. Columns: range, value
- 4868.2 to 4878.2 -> 25.23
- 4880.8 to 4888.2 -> 27.03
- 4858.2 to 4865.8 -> 39.87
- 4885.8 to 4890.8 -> 59.46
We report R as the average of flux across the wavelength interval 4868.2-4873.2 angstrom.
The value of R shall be 30.4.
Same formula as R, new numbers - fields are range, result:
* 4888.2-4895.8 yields 28.4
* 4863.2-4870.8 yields 41.5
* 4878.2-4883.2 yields 27.1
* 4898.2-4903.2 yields 103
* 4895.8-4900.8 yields 79.7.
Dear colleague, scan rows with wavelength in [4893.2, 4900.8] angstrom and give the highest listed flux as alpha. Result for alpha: 101.1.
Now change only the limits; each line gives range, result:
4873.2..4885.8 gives 50.6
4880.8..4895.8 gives 64.59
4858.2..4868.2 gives 48.19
